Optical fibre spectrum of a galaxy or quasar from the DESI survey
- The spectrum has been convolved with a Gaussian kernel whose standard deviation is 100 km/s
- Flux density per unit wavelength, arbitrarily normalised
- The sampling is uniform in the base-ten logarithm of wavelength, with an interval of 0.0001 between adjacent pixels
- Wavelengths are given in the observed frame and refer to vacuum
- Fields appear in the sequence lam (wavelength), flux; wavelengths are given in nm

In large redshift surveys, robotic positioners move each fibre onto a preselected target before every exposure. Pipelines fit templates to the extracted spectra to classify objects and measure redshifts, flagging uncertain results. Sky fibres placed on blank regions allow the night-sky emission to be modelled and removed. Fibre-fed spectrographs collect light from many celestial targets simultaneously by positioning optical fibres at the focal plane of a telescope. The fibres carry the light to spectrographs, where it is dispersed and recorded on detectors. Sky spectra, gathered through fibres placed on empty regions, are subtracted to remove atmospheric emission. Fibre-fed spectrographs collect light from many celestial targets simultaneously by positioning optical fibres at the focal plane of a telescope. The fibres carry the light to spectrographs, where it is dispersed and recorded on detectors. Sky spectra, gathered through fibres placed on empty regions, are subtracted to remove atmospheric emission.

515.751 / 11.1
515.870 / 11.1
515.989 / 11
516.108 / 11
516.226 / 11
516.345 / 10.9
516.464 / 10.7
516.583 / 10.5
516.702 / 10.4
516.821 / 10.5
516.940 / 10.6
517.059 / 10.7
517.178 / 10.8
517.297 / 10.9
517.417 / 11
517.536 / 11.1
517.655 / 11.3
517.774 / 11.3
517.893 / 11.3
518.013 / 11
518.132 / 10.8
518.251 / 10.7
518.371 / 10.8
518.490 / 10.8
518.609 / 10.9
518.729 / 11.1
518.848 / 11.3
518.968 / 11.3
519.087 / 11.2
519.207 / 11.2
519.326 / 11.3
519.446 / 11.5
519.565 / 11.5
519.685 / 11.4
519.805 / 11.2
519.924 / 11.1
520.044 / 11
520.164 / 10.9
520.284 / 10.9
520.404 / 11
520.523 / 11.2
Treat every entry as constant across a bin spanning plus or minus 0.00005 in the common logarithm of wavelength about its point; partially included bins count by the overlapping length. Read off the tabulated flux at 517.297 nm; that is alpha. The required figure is 10.9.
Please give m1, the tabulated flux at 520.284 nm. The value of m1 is 10.9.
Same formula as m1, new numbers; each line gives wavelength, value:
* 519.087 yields 11.2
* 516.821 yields 10.5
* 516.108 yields 11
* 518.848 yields 11.3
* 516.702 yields 10.4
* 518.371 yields 10.8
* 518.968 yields 11.3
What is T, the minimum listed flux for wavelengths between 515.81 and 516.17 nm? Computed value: 11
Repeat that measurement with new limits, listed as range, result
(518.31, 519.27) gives 10.8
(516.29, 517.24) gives 10.4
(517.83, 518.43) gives 10.7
